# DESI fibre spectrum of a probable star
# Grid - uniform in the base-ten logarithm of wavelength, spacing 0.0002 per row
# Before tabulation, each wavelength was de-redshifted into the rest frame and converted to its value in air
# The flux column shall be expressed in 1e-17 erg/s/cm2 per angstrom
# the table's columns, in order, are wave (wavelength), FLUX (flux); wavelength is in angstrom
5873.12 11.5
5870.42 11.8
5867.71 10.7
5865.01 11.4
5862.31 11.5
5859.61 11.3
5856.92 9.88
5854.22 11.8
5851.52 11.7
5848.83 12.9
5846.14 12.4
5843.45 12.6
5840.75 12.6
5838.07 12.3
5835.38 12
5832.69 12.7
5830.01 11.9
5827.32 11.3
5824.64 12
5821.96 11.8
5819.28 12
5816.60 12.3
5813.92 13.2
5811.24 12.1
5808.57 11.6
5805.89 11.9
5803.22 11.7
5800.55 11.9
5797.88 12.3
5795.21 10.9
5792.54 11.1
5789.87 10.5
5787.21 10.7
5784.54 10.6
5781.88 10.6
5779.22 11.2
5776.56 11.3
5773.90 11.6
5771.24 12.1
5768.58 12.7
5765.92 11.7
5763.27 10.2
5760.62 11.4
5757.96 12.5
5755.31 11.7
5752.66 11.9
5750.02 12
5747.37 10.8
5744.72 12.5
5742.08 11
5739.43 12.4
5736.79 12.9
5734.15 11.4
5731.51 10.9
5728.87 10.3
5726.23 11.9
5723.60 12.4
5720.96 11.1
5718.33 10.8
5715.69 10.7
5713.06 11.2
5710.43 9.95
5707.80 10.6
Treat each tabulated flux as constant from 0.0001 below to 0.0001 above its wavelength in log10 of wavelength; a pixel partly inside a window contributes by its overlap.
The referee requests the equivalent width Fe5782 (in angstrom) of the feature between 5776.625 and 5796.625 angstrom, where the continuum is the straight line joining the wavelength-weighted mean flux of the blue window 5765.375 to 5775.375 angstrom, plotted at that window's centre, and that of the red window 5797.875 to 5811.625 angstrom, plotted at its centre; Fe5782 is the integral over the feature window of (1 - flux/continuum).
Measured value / 1.9 angstrom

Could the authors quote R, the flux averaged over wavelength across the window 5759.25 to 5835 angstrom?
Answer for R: 11.6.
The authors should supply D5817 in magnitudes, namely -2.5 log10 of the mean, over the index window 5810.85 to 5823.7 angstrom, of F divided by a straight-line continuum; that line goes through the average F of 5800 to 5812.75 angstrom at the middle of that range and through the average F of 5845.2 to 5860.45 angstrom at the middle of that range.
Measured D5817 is -0.04 mag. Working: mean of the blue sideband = 11.9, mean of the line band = 12.3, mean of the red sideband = 11.7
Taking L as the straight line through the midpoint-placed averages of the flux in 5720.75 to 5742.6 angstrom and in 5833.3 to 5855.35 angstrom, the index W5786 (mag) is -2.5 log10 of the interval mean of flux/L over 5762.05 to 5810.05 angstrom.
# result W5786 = 0.05 mag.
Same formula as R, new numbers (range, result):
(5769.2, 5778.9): 11.7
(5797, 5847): 12.1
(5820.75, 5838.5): 12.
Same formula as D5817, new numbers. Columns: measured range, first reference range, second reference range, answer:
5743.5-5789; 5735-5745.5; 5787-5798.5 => 0.01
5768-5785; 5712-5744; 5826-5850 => 0.04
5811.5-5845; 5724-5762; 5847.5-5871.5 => -0.07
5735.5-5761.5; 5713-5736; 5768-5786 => -0.06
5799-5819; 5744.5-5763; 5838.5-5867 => -0.03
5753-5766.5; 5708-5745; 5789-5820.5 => 0.00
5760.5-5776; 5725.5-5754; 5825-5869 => 0.01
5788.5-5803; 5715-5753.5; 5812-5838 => 0.05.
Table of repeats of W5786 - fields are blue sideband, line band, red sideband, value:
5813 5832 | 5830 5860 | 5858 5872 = -0.03 mag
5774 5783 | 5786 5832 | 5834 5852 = 0.00 mag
